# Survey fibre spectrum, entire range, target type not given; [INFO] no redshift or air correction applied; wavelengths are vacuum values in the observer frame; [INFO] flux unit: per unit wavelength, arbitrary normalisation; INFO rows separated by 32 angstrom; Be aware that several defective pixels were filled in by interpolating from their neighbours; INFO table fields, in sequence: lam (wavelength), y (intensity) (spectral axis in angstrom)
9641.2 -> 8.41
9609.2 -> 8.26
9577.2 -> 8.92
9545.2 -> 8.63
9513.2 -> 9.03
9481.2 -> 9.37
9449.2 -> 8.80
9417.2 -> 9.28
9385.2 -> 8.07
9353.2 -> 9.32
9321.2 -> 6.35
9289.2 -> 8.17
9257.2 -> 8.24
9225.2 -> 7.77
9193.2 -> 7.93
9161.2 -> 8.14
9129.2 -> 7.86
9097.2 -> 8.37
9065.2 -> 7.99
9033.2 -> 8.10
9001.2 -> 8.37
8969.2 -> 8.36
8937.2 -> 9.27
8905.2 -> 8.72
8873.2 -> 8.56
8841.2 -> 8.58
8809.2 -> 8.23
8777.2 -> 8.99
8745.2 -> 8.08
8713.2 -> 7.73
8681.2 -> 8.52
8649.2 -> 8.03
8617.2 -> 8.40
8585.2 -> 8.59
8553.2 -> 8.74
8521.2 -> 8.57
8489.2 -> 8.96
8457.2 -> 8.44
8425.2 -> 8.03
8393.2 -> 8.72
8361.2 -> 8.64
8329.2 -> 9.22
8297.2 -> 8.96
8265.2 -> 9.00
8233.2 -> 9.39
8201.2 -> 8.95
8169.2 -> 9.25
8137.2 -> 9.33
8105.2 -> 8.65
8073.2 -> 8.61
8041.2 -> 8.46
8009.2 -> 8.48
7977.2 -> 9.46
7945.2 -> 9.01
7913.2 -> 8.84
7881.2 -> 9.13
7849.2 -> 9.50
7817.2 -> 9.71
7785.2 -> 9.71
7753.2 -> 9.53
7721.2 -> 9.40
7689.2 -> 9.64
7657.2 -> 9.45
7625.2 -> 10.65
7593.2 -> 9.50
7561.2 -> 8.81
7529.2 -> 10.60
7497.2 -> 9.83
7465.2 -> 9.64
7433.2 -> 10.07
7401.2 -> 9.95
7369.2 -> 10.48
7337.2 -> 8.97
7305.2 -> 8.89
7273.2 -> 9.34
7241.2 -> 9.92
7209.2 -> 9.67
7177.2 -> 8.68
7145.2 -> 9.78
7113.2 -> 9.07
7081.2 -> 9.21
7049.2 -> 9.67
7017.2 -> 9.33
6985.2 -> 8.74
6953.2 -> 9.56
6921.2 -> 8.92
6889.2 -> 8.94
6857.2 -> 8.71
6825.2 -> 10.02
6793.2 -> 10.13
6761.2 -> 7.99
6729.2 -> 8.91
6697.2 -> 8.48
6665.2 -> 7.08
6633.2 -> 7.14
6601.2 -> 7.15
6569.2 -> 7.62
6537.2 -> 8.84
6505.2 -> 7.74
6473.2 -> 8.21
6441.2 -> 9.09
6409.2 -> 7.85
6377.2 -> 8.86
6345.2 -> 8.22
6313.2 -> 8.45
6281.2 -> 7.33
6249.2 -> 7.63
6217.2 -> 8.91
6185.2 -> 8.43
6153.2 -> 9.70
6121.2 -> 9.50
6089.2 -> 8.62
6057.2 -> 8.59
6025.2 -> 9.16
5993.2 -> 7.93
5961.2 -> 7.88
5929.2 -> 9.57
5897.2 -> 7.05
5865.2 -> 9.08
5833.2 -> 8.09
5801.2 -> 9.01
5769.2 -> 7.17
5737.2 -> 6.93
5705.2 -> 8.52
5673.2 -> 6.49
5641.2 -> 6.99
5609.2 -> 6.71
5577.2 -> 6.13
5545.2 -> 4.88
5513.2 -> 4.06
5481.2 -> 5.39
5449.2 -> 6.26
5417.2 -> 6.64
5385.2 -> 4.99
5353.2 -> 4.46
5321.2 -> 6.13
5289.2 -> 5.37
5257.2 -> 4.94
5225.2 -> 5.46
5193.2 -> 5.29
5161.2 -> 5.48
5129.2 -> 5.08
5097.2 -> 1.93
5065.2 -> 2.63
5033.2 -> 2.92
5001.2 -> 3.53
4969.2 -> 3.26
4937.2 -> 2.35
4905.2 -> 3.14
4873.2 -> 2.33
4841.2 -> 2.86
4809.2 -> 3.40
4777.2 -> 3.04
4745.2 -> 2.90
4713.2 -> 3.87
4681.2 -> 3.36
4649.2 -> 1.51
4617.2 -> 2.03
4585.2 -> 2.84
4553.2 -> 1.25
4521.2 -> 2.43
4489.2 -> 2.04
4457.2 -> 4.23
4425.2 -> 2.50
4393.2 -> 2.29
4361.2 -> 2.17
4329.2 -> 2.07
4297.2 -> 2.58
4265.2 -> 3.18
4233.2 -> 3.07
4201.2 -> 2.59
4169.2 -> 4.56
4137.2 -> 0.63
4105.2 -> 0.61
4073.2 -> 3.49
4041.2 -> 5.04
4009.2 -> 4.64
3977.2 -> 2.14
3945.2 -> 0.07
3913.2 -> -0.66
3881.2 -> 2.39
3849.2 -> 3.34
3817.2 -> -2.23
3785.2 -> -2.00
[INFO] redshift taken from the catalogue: 0.285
